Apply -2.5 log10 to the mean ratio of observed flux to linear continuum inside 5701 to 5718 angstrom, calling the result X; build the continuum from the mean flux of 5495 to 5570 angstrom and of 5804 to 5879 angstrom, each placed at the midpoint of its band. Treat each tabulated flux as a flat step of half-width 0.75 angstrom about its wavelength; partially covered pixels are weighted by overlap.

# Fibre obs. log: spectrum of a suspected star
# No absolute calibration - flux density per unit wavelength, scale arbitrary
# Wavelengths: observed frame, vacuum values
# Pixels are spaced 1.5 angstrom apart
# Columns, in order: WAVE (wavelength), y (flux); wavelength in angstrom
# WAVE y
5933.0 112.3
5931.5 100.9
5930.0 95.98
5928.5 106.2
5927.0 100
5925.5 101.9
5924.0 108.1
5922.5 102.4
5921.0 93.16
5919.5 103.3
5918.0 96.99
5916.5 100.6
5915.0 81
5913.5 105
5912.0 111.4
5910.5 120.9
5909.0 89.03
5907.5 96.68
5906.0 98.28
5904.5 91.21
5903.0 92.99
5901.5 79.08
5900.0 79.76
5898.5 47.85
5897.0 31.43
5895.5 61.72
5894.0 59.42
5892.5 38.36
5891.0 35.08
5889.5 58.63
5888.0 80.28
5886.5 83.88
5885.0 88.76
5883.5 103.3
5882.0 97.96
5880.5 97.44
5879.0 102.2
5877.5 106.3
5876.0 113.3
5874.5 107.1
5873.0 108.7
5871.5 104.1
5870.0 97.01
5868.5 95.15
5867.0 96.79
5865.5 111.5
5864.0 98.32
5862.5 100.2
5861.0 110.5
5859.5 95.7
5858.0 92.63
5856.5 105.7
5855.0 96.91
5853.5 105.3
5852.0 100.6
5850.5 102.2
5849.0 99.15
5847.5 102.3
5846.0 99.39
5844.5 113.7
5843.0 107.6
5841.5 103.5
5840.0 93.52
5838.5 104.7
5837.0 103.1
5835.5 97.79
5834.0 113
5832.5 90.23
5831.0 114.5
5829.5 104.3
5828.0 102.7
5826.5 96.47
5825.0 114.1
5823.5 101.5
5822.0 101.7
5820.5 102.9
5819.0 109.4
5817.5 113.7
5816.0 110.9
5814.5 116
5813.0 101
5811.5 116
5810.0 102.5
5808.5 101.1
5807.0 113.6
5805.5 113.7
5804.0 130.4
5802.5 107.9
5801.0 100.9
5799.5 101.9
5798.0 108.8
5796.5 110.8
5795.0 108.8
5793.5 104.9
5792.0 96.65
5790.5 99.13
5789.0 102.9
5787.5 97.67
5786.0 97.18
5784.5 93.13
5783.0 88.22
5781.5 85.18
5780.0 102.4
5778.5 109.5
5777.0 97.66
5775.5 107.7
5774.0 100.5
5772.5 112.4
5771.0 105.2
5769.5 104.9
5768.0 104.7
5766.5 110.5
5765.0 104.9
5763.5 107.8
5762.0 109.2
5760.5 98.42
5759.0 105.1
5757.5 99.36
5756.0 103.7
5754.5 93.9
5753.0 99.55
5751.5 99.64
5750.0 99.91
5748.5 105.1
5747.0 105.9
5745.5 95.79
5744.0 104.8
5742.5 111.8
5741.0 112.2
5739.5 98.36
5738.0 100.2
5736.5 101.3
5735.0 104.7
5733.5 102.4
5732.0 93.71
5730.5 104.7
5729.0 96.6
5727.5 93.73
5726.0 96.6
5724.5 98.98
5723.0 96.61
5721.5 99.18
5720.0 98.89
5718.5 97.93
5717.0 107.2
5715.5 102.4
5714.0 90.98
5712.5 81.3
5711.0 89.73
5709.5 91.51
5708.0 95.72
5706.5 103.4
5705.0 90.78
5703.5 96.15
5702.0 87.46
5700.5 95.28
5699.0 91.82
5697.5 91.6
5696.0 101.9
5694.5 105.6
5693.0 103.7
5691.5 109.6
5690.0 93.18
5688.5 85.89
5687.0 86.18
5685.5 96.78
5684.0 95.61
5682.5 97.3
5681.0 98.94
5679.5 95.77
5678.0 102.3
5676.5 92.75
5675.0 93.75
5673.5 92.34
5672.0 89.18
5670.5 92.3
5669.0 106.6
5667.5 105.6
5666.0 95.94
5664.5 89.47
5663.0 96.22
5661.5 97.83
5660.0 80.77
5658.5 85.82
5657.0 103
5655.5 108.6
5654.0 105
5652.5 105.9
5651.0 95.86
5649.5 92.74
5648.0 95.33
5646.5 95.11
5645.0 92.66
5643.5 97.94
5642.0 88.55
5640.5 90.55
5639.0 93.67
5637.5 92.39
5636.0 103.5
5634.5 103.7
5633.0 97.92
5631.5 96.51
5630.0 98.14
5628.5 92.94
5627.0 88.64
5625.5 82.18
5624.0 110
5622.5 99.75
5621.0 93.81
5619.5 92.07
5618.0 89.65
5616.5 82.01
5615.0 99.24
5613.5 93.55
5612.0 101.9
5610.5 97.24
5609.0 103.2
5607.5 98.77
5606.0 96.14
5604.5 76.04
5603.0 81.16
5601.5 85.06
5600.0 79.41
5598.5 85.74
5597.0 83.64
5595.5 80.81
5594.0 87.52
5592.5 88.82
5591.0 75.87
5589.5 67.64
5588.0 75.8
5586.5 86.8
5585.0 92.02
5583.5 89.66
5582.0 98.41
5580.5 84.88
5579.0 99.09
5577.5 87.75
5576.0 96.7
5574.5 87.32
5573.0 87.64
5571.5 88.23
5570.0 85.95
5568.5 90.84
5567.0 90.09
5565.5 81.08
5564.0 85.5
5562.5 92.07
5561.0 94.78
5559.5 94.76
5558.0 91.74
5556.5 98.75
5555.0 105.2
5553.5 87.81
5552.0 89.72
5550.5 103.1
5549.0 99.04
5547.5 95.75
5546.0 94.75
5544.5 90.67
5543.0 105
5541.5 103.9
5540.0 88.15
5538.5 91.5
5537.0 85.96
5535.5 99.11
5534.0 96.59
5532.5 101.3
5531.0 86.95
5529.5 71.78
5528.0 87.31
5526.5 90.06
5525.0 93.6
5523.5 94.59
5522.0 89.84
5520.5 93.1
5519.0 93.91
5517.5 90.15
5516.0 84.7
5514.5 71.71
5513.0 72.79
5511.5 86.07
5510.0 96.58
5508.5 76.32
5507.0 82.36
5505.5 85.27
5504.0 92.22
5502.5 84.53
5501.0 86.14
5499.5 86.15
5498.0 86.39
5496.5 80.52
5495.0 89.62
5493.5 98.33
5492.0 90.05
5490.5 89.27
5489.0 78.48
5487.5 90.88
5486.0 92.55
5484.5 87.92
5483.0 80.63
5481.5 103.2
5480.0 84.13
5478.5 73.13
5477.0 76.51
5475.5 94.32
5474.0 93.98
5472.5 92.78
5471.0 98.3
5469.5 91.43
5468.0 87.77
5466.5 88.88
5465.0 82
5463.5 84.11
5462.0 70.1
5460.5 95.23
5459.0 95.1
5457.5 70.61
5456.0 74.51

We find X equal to 0.046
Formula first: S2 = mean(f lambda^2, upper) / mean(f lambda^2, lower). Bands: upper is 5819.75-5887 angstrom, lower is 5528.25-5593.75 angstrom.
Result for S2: 1.24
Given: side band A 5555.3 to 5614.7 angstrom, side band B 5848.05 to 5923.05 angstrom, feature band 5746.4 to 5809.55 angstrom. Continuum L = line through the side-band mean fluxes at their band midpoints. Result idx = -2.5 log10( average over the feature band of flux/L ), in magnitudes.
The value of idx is -0.15 mag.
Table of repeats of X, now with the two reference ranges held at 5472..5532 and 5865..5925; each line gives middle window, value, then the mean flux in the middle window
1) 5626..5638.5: -0.10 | 96.4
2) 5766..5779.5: -0.19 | 106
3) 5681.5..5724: -0.09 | 95.9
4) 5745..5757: -0.14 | 101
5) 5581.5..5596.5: 0.04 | 84.1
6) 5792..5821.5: -0.22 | 109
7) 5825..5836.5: -0.16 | 103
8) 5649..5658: -0.16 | 102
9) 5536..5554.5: -0.09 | 94.8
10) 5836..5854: -0.16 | 103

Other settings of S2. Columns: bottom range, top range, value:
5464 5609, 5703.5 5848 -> 1.26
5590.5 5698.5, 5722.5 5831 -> 1.15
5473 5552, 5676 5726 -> 1.15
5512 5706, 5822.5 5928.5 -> 1.12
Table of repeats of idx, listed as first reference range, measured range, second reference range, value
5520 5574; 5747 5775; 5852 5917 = -0.14 mag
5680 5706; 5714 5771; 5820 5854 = -0.04 mag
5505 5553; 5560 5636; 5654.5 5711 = 0.03 mag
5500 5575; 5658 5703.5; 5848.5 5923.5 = -0.05 mag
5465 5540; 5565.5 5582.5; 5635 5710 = 0.02 mag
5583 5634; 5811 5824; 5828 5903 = -0.17 mag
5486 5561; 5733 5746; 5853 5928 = -0.14 mag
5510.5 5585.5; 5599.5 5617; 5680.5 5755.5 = 0.03 mag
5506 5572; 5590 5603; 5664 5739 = 0.12 mag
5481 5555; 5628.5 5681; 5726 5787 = 0.00 mag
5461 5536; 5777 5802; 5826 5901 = -0.10 mag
